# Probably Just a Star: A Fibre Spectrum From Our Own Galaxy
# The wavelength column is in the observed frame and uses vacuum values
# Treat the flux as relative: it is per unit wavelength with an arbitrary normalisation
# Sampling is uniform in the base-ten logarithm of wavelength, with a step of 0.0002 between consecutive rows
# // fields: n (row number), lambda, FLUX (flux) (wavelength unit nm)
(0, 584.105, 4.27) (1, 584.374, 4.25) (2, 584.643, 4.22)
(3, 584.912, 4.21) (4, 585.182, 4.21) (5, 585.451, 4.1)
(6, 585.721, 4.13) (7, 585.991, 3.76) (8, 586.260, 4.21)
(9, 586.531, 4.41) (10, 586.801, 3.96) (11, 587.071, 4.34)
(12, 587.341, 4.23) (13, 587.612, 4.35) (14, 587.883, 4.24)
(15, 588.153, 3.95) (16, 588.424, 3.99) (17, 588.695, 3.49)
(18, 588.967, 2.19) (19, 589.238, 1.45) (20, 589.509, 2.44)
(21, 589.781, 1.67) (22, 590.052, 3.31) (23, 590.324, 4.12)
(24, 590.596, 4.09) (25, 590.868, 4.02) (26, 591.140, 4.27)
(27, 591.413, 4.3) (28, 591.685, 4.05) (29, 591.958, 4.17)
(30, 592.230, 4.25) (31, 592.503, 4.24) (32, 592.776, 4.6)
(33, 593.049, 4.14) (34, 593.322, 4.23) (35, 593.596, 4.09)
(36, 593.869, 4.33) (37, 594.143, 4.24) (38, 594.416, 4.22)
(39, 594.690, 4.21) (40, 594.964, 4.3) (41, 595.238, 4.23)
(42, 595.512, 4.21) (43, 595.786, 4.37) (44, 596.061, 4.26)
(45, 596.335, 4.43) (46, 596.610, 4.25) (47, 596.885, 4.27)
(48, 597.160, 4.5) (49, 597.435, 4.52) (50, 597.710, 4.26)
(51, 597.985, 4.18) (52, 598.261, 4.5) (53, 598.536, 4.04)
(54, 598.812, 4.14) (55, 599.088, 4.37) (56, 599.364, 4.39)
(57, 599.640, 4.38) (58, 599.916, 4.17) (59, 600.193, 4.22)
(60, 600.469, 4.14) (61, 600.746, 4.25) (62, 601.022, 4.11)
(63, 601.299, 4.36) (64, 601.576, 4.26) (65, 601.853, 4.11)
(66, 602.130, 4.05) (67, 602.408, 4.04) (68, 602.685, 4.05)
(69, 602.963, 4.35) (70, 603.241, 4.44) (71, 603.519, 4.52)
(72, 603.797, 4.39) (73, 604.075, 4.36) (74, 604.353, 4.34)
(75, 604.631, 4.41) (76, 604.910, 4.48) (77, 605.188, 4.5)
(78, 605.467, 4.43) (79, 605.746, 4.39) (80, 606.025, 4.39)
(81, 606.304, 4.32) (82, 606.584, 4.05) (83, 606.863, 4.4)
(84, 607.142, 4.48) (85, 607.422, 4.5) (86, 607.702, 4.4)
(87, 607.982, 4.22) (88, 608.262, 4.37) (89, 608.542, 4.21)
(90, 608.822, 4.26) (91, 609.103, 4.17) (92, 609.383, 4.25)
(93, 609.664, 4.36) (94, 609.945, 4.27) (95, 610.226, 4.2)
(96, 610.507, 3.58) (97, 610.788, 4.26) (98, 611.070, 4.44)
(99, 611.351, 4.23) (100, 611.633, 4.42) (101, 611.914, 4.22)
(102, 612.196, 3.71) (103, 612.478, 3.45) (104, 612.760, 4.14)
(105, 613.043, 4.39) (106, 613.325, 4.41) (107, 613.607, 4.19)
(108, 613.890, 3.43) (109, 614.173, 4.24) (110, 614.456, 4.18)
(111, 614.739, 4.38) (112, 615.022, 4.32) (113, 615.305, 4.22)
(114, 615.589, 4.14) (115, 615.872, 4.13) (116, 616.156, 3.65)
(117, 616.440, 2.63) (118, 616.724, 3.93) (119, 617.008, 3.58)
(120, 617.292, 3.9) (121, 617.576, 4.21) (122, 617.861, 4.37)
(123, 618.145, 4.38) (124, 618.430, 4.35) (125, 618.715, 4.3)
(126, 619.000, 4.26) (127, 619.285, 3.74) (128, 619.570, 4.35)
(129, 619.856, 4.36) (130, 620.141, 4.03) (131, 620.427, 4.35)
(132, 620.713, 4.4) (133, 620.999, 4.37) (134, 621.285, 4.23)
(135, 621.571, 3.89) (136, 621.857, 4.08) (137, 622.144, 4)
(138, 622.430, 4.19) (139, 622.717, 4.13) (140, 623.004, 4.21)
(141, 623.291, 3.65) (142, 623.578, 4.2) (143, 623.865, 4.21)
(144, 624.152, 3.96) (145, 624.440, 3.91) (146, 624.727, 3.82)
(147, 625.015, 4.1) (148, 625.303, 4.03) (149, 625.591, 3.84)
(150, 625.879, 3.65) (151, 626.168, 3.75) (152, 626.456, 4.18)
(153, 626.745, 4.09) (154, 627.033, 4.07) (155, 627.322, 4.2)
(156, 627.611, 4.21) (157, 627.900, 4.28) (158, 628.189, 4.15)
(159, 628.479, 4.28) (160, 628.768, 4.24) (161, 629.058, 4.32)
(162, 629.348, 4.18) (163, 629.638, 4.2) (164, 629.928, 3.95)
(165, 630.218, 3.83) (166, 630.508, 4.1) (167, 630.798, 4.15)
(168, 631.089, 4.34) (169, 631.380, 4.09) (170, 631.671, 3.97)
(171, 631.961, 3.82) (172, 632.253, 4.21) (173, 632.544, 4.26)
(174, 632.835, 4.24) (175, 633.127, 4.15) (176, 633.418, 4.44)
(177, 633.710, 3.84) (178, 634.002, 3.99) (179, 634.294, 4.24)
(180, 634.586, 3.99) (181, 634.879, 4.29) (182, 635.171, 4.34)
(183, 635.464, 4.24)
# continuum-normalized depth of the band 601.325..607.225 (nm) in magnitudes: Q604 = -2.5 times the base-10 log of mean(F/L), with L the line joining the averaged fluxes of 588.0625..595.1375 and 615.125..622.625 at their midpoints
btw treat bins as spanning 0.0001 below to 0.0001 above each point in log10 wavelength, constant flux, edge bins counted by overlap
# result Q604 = -0.11 mag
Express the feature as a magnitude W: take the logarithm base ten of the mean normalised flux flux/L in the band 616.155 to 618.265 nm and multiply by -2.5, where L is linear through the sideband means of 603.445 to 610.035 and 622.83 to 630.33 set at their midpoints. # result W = 0.10 mag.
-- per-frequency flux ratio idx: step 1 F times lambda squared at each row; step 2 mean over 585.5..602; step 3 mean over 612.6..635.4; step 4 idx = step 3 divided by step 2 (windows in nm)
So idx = 1.1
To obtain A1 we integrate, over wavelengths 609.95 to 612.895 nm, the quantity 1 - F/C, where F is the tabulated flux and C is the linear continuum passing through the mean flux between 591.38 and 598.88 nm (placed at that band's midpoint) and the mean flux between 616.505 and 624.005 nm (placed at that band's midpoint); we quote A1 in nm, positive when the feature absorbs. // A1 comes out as 0.07 nm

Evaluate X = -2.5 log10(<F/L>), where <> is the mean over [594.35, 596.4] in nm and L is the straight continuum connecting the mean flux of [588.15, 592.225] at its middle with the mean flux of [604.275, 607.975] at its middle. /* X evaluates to -0.14 mag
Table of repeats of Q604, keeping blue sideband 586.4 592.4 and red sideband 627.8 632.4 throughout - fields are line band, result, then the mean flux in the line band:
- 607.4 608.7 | -0.11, 4.33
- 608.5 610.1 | -0.09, 4.25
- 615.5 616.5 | 0.08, 3.69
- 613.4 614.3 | -0.01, 3.98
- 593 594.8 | -0.13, 4.21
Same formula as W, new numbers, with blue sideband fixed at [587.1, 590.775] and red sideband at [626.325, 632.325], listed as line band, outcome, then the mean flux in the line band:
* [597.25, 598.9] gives -0.20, 4.28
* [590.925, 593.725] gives -0.22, 4.23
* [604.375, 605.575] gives -0.20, 4.45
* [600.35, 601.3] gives -0.16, 4.2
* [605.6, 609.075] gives -0.16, 4.33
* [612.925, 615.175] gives -0.09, 4.19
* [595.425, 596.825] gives -0.22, 4.3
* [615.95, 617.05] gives 0.12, 3.47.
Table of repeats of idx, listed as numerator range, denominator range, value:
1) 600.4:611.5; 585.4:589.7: 1.24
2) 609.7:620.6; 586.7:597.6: 1.11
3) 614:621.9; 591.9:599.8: 1.03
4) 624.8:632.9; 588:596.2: 1.20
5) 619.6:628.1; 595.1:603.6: 1.04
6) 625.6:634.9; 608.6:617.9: 1.07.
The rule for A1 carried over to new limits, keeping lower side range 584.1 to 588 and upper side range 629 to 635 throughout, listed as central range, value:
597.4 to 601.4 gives -0.09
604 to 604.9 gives -0.05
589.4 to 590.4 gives 0.33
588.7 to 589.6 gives 0.42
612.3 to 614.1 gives 0.06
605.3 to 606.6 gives -0.06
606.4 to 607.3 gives -0.03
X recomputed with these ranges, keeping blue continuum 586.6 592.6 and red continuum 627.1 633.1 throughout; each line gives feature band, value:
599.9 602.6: -0.09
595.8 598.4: -0.15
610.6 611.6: -0.09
